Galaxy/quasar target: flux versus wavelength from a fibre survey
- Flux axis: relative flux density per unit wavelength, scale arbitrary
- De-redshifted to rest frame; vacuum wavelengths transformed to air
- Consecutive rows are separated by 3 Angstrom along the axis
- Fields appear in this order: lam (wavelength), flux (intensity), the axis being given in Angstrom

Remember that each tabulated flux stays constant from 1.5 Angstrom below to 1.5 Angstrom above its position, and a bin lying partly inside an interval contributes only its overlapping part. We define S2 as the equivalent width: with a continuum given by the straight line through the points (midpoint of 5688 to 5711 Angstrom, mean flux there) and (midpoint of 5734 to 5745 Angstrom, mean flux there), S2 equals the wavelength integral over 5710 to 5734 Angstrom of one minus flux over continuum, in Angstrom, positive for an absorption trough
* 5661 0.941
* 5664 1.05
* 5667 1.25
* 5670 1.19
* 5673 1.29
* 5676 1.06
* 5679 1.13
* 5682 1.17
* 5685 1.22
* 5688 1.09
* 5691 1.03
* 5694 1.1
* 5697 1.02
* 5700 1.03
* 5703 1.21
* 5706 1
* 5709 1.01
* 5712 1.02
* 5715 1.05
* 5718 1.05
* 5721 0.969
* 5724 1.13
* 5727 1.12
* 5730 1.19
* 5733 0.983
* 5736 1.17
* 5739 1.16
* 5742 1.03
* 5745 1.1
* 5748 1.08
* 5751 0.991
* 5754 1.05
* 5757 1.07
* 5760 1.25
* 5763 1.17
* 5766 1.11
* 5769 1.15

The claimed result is 0.5 Angstrom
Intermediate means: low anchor 1.06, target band 1.06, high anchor 1.11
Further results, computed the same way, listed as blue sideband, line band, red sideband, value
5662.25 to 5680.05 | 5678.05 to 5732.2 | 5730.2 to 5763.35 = 2.3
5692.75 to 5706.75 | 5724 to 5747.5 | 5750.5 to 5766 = -0.2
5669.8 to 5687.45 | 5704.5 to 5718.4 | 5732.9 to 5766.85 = 1.4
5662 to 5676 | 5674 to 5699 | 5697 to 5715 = 0.2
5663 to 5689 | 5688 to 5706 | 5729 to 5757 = 1.0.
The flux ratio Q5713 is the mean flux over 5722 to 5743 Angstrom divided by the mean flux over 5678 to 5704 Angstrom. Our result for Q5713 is 1.00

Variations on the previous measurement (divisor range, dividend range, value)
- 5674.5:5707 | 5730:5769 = 1.00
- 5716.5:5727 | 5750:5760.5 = 1.02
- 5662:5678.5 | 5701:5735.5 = 0.92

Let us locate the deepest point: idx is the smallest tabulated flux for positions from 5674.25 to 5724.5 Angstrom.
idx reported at 0.969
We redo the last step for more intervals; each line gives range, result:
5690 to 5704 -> 1.02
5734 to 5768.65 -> 0.991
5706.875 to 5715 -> 1.01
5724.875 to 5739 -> 0.983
